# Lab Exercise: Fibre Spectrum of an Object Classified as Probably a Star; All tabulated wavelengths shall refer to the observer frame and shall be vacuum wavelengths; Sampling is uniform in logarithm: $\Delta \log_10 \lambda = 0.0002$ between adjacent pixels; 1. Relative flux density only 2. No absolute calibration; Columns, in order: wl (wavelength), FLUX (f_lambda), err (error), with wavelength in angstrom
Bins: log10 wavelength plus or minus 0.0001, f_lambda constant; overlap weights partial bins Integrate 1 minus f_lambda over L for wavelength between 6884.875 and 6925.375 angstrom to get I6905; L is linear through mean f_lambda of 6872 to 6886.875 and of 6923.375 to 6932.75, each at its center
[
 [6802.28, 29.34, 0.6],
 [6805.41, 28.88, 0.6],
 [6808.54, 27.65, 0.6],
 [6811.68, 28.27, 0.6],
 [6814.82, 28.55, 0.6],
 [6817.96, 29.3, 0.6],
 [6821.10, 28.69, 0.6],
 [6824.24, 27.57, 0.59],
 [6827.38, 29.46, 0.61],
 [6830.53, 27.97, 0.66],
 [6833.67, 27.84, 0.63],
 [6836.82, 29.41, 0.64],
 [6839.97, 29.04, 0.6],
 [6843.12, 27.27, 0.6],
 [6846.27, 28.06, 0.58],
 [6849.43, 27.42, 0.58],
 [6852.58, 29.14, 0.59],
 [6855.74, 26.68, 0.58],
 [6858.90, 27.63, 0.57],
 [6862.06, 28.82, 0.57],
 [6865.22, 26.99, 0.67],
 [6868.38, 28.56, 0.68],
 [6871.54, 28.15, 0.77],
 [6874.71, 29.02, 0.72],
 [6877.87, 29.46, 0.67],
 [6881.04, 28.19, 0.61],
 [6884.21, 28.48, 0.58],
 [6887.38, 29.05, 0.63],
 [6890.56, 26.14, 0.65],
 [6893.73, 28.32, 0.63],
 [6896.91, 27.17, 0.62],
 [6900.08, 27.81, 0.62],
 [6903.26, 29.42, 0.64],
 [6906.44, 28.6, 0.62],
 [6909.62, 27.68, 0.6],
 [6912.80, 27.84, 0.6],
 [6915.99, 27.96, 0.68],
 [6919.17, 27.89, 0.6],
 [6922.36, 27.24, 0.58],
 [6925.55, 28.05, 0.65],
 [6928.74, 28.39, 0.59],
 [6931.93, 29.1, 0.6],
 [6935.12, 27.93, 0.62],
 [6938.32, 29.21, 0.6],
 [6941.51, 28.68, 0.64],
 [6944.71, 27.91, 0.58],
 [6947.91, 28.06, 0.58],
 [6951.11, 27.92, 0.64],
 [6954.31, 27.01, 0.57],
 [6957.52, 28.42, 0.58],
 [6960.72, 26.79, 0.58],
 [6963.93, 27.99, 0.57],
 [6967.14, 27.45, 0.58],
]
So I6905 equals 0.9 angstrom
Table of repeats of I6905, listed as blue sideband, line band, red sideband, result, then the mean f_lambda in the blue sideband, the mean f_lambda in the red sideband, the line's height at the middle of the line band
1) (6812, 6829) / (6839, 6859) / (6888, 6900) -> 0.2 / 28.7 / 27.4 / 28.2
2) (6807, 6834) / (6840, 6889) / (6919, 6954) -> 0.2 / 28.4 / 28.2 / 28.3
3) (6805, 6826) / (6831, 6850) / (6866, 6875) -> 0.1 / 28.4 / 28.4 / 28.4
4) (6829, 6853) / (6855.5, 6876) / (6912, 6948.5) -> 0.1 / 28.2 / 28.2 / 28.2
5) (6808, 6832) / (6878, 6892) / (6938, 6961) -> 0.0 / 28.5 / 28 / 28.2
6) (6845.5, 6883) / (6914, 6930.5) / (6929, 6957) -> 0.2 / 28.2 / 28.2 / 28.2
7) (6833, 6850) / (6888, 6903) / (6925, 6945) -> 0.4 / 28.2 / 28.5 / 28.4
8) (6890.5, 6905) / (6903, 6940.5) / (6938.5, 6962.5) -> -0.4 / 28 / 27.9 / 27.9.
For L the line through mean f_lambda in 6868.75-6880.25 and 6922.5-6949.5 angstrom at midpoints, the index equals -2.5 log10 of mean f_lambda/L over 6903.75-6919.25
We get 0.02 mag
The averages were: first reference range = 28.8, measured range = 28.1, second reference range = 28.4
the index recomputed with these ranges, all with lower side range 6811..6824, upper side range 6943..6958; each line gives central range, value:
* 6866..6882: -0.01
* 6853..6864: 0.02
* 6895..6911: 0.00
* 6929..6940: -0.03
